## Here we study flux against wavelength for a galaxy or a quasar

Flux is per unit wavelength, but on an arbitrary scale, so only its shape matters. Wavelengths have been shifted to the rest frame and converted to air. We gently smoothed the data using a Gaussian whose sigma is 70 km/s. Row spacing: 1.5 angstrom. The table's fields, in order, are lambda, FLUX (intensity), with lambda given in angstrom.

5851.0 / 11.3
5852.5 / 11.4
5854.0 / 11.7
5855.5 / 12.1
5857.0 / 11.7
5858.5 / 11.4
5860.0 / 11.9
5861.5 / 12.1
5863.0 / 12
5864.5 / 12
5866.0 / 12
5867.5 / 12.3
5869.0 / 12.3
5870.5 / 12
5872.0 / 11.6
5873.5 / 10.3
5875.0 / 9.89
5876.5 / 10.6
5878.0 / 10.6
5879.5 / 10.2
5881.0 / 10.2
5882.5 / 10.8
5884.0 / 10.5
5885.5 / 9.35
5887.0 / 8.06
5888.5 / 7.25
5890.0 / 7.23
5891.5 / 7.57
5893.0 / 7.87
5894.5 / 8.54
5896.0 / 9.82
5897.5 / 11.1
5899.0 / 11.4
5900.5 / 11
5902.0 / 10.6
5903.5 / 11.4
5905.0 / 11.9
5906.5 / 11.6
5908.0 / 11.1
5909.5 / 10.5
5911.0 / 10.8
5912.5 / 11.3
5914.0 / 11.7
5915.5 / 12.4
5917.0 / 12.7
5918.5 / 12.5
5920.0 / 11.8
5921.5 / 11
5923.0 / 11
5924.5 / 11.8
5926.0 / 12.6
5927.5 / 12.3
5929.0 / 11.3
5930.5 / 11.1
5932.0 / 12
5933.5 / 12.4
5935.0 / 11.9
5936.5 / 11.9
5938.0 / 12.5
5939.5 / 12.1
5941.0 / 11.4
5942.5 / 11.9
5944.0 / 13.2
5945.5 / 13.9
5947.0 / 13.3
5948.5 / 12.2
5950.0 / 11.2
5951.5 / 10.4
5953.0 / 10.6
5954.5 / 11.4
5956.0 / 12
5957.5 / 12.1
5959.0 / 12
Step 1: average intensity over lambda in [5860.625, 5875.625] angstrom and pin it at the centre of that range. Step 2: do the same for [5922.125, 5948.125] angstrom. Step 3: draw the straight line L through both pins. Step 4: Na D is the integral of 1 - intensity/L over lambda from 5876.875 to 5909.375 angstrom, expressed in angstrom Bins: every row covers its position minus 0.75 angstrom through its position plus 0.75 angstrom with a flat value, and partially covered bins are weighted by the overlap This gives 5.3 angstrom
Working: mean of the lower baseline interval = 11.7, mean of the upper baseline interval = 12.1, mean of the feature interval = 9.93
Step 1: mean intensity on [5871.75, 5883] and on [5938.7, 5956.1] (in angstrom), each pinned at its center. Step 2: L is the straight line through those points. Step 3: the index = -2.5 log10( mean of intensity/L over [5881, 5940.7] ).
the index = 0.032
